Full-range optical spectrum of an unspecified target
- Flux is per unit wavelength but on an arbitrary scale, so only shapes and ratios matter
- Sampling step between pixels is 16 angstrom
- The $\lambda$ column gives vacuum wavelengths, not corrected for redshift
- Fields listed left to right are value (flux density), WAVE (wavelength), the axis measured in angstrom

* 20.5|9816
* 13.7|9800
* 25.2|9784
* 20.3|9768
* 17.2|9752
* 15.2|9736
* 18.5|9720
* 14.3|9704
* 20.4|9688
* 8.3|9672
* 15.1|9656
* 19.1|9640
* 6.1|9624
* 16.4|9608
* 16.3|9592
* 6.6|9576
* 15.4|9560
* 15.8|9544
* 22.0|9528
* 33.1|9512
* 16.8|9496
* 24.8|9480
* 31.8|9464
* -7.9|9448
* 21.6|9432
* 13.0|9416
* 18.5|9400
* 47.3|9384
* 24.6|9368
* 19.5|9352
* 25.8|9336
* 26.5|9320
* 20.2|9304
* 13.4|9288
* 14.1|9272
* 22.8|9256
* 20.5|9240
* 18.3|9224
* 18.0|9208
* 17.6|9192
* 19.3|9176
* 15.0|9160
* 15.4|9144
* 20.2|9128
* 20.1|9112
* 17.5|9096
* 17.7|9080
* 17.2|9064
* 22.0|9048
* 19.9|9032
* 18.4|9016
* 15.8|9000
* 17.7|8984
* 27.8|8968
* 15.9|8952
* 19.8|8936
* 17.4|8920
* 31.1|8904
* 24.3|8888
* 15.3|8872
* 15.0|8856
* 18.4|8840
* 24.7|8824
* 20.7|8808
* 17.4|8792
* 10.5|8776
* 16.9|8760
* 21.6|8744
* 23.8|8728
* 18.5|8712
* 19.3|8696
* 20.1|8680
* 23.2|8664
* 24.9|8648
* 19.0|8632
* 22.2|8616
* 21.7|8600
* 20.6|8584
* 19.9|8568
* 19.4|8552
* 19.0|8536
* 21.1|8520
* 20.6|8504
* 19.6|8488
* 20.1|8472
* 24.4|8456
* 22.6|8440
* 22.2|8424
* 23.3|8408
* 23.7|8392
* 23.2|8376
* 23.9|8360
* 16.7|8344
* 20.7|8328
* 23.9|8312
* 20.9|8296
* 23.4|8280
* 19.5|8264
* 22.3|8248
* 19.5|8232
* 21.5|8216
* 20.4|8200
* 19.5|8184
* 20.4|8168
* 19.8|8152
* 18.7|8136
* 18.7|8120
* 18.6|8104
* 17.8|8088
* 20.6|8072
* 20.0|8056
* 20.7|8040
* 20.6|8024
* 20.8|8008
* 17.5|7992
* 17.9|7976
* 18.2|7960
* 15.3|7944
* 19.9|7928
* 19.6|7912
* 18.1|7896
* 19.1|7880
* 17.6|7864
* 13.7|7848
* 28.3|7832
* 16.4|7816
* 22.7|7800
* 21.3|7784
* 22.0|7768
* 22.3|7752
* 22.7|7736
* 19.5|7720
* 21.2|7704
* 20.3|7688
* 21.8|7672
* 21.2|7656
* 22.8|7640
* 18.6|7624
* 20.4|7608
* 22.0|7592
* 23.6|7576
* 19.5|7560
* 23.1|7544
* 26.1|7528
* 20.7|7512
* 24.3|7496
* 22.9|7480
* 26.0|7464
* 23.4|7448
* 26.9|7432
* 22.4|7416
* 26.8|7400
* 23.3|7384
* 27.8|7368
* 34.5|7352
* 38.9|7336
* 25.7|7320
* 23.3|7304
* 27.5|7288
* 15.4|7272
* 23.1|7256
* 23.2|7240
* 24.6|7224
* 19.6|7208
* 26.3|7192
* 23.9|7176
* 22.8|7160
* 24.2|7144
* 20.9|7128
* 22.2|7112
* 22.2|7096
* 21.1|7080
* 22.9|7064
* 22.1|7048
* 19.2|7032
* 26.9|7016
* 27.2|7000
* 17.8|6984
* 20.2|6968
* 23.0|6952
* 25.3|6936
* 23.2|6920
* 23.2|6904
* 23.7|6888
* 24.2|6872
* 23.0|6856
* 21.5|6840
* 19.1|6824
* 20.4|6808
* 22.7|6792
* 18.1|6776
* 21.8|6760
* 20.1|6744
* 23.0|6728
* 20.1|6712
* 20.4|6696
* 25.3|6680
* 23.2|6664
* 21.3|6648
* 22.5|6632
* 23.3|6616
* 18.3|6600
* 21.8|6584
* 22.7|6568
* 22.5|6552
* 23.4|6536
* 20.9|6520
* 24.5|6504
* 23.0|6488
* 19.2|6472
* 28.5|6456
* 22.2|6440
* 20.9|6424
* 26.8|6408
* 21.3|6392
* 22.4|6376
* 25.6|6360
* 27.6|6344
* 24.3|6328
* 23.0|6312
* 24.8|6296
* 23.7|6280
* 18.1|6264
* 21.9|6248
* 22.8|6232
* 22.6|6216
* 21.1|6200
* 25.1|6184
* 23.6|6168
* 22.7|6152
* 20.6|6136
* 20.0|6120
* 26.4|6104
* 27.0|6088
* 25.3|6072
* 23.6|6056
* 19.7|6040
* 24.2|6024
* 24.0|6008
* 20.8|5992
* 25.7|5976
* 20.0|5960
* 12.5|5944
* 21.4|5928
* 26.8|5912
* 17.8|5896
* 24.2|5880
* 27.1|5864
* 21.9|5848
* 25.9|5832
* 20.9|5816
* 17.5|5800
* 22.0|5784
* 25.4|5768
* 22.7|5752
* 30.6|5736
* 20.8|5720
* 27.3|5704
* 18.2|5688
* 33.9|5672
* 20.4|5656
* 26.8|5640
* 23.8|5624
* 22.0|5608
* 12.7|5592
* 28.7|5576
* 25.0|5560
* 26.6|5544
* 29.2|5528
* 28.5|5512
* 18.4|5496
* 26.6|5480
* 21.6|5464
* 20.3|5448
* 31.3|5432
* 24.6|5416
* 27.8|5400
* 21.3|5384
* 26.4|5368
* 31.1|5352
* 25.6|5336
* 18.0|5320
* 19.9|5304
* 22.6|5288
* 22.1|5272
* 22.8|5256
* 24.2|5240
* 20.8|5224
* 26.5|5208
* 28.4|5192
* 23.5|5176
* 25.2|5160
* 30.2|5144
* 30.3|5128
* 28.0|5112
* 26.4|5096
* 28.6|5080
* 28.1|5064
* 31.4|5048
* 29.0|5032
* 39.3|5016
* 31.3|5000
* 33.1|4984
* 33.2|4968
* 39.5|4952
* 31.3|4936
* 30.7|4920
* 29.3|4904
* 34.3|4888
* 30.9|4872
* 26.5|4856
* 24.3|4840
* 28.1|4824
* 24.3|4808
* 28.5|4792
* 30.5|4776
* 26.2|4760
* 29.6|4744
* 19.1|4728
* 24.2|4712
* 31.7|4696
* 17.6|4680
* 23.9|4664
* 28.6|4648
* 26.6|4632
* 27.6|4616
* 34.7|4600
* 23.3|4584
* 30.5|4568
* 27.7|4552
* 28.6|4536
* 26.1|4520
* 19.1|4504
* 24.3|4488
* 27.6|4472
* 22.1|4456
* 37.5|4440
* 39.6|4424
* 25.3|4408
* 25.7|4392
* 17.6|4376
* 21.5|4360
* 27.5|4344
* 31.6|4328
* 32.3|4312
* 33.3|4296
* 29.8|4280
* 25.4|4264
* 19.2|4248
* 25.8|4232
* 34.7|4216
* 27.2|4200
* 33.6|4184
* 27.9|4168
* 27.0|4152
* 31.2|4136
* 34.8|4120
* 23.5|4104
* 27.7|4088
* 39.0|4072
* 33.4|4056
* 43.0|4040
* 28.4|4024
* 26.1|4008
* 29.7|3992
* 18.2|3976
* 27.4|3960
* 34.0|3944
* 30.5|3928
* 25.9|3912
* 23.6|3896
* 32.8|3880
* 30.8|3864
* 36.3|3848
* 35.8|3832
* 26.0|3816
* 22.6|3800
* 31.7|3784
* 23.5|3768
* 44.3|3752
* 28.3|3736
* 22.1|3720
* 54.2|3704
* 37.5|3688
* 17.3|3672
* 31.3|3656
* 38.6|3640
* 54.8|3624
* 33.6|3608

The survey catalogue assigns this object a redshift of 0.118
